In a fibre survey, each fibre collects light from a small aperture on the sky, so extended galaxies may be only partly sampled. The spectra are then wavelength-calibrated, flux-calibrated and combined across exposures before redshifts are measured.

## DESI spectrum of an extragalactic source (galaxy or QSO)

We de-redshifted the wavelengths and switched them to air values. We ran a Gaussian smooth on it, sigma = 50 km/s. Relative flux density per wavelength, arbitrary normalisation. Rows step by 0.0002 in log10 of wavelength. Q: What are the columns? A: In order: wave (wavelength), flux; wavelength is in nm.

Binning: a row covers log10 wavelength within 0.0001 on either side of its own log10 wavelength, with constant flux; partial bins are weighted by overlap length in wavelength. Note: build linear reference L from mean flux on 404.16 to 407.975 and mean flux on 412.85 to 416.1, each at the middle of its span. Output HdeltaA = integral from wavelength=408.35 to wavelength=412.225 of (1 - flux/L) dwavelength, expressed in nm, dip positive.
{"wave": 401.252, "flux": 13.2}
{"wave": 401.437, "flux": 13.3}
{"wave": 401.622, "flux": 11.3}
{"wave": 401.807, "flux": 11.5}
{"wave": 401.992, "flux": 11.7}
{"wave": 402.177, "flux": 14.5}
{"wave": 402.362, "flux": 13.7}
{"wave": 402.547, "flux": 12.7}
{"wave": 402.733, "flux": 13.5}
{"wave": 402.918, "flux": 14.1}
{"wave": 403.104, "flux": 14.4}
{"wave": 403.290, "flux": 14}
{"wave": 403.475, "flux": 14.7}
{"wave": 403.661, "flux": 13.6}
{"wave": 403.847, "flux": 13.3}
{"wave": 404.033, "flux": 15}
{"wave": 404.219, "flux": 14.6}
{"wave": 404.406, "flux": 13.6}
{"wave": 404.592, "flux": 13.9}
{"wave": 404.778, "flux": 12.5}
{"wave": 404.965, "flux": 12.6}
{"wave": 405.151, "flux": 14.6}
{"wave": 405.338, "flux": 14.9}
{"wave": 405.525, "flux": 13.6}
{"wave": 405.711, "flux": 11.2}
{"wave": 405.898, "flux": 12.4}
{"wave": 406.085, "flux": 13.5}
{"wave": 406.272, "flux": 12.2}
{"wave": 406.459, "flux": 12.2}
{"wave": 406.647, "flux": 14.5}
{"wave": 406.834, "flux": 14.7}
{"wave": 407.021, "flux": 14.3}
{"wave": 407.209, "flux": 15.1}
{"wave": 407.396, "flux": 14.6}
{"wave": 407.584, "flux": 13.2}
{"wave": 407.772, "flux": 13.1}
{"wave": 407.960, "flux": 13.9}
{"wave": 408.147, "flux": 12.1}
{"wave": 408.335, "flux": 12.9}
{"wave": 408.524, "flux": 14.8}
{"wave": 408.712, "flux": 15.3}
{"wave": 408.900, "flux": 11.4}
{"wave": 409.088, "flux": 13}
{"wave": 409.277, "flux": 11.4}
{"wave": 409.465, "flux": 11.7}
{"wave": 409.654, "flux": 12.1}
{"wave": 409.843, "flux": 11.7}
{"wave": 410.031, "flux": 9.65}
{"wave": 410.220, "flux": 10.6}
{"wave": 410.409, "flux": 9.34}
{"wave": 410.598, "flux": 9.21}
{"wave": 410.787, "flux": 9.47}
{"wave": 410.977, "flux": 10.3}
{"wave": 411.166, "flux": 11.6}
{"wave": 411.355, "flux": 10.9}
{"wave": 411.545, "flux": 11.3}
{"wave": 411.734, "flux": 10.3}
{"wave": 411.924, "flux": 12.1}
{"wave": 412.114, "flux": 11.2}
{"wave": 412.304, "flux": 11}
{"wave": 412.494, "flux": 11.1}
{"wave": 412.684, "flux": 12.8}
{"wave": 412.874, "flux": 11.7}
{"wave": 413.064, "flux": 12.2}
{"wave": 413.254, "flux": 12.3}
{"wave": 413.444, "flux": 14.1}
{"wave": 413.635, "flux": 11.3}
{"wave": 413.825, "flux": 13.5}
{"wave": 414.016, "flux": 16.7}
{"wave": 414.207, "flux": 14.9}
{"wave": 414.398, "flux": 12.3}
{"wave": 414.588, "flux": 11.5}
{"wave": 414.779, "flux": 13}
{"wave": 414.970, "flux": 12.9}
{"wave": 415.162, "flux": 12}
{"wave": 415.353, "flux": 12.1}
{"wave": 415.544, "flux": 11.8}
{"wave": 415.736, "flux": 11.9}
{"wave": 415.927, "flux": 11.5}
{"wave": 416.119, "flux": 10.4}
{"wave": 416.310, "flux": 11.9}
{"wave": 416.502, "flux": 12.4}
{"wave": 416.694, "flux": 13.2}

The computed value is 0.51 nm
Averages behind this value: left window 13.6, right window 12.7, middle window 11.4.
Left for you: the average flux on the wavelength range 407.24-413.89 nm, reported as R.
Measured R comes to 11.9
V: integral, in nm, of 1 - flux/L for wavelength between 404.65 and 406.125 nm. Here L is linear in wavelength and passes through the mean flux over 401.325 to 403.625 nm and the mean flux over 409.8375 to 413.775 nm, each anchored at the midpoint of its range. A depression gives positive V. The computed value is -0.06 nm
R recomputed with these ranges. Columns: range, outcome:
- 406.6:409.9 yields 13.3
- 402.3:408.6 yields 13.6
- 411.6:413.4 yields 11.7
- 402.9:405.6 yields 14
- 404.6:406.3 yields 13.1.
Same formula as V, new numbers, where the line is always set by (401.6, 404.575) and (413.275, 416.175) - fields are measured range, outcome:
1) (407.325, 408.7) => -0.042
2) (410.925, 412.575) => 0.230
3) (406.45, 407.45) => -0.084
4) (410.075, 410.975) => 0.227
